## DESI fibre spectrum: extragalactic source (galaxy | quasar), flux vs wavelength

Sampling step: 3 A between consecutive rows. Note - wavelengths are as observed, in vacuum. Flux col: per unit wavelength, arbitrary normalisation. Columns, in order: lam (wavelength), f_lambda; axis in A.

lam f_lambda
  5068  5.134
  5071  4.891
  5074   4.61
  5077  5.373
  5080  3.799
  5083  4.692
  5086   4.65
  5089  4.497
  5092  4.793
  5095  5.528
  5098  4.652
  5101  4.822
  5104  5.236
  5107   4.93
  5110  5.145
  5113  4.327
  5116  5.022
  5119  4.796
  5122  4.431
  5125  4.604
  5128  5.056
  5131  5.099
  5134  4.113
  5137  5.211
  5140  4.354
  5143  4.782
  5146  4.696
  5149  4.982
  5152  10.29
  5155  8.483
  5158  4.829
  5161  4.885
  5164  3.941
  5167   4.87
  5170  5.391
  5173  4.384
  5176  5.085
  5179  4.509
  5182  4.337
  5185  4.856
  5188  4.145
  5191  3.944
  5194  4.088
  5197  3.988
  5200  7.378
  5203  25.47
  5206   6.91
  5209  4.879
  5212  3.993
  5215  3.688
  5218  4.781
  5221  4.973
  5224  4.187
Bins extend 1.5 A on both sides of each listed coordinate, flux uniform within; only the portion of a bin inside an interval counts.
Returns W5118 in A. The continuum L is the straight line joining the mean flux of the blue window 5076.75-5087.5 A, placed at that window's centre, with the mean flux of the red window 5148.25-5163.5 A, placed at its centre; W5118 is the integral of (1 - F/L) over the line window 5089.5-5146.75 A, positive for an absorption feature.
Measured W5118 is 7.1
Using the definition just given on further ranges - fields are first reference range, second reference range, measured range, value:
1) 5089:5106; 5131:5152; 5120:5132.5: 0.7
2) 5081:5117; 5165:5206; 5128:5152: 1.9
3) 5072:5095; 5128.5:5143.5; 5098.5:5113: -0.7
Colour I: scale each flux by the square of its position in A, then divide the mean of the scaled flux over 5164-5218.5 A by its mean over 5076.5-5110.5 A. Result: 1.27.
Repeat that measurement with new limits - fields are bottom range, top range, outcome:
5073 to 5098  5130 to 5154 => 1.19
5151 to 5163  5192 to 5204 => 1.38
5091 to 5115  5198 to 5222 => 1.63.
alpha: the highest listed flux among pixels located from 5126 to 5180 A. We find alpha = 10.29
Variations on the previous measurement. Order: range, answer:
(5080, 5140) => 5.528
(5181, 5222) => 25.47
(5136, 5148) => 5.211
